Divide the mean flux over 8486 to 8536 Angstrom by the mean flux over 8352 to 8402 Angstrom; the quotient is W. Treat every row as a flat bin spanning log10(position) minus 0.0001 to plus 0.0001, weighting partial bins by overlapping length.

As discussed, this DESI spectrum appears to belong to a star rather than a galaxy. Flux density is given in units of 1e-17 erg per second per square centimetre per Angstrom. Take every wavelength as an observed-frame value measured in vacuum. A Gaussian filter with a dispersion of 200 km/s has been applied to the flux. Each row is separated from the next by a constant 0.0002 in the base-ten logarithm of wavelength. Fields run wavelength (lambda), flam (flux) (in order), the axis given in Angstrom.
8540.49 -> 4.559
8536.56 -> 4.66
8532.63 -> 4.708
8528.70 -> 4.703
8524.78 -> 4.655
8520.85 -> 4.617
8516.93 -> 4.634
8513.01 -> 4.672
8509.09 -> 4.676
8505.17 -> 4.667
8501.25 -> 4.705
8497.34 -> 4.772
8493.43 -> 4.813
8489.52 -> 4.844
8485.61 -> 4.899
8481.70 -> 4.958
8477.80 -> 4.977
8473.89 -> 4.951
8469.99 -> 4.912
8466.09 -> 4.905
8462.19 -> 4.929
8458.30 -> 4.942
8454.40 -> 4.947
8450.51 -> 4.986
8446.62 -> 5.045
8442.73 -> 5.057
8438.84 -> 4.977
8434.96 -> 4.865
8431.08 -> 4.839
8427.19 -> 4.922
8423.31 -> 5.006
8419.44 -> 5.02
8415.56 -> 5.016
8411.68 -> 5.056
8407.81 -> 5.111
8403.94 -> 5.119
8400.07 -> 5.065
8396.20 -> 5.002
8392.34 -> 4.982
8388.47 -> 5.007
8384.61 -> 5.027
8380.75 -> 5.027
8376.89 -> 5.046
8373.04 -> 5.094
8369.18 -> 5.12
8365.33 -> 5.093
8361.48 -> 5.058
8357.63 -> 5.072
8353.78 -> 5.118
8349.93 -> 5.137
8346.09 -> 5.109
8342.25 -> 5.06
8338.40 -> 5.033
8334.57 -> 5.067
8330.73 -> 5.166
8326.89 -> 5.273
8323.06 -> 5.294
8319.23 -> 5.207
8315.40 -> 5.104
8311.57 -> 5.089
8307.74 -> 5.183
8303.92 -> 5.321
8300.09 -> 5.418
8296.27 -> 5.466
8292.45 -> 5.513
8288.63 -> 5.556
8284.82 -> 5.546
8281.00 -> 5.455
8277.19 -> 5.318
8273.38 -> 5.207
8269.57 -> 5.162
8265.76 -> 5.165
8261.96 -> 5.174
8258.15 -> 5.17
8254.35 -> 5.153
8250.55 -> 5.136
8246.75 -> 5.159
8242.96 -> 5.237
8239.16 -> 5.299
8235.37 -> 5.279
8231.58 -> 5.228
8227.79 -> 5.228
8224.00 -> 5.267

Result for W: 0.93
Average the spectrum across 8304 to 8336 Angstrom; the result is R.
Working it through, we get 5.18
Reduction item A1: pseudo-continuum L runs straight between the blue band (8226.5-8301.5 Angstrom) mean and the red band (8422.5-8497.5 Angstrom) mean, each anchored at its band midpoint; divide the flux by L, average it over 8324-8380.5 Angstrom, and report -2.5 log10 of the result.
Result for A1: 0.01 mag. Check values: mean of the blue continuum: 5.29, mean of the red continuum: 4.93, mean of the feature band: 5.1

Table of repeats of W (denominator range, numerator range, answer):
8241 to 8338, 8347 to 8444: 0.96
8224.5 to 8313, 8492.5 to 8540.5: 0.89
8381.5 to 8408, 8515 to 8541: 0.92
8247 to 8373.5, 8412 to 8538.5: 0.93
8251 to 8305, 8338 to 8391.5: 0.95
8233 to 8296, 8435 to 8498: 0.93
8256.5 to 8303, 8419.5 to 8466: 0.93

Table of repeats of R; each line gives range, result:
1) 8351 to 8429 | 5.05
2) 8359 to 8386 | 5.07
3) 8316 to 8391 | 5.1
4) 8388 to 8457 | 5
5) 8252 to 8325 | 5.29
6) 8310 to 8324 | 5.17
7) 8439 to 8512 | 4.89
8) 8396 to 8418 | 5.06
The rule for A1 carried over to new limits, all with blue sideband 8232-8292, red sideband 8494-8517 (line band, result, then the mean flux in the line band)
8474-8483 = -0.04 mag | 4.96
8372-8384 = -0.01 mag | 5.05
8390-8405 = -0.02 mag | 5.04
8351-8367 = -0.01 mag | 5.09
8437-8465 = -0.03 mag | 4.98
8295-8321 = -0.02 mag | 5.25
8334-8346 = 0.01 mag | 5.06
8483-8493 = -0.03 mag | 4.87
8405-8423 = -0.03 mag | 5.05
